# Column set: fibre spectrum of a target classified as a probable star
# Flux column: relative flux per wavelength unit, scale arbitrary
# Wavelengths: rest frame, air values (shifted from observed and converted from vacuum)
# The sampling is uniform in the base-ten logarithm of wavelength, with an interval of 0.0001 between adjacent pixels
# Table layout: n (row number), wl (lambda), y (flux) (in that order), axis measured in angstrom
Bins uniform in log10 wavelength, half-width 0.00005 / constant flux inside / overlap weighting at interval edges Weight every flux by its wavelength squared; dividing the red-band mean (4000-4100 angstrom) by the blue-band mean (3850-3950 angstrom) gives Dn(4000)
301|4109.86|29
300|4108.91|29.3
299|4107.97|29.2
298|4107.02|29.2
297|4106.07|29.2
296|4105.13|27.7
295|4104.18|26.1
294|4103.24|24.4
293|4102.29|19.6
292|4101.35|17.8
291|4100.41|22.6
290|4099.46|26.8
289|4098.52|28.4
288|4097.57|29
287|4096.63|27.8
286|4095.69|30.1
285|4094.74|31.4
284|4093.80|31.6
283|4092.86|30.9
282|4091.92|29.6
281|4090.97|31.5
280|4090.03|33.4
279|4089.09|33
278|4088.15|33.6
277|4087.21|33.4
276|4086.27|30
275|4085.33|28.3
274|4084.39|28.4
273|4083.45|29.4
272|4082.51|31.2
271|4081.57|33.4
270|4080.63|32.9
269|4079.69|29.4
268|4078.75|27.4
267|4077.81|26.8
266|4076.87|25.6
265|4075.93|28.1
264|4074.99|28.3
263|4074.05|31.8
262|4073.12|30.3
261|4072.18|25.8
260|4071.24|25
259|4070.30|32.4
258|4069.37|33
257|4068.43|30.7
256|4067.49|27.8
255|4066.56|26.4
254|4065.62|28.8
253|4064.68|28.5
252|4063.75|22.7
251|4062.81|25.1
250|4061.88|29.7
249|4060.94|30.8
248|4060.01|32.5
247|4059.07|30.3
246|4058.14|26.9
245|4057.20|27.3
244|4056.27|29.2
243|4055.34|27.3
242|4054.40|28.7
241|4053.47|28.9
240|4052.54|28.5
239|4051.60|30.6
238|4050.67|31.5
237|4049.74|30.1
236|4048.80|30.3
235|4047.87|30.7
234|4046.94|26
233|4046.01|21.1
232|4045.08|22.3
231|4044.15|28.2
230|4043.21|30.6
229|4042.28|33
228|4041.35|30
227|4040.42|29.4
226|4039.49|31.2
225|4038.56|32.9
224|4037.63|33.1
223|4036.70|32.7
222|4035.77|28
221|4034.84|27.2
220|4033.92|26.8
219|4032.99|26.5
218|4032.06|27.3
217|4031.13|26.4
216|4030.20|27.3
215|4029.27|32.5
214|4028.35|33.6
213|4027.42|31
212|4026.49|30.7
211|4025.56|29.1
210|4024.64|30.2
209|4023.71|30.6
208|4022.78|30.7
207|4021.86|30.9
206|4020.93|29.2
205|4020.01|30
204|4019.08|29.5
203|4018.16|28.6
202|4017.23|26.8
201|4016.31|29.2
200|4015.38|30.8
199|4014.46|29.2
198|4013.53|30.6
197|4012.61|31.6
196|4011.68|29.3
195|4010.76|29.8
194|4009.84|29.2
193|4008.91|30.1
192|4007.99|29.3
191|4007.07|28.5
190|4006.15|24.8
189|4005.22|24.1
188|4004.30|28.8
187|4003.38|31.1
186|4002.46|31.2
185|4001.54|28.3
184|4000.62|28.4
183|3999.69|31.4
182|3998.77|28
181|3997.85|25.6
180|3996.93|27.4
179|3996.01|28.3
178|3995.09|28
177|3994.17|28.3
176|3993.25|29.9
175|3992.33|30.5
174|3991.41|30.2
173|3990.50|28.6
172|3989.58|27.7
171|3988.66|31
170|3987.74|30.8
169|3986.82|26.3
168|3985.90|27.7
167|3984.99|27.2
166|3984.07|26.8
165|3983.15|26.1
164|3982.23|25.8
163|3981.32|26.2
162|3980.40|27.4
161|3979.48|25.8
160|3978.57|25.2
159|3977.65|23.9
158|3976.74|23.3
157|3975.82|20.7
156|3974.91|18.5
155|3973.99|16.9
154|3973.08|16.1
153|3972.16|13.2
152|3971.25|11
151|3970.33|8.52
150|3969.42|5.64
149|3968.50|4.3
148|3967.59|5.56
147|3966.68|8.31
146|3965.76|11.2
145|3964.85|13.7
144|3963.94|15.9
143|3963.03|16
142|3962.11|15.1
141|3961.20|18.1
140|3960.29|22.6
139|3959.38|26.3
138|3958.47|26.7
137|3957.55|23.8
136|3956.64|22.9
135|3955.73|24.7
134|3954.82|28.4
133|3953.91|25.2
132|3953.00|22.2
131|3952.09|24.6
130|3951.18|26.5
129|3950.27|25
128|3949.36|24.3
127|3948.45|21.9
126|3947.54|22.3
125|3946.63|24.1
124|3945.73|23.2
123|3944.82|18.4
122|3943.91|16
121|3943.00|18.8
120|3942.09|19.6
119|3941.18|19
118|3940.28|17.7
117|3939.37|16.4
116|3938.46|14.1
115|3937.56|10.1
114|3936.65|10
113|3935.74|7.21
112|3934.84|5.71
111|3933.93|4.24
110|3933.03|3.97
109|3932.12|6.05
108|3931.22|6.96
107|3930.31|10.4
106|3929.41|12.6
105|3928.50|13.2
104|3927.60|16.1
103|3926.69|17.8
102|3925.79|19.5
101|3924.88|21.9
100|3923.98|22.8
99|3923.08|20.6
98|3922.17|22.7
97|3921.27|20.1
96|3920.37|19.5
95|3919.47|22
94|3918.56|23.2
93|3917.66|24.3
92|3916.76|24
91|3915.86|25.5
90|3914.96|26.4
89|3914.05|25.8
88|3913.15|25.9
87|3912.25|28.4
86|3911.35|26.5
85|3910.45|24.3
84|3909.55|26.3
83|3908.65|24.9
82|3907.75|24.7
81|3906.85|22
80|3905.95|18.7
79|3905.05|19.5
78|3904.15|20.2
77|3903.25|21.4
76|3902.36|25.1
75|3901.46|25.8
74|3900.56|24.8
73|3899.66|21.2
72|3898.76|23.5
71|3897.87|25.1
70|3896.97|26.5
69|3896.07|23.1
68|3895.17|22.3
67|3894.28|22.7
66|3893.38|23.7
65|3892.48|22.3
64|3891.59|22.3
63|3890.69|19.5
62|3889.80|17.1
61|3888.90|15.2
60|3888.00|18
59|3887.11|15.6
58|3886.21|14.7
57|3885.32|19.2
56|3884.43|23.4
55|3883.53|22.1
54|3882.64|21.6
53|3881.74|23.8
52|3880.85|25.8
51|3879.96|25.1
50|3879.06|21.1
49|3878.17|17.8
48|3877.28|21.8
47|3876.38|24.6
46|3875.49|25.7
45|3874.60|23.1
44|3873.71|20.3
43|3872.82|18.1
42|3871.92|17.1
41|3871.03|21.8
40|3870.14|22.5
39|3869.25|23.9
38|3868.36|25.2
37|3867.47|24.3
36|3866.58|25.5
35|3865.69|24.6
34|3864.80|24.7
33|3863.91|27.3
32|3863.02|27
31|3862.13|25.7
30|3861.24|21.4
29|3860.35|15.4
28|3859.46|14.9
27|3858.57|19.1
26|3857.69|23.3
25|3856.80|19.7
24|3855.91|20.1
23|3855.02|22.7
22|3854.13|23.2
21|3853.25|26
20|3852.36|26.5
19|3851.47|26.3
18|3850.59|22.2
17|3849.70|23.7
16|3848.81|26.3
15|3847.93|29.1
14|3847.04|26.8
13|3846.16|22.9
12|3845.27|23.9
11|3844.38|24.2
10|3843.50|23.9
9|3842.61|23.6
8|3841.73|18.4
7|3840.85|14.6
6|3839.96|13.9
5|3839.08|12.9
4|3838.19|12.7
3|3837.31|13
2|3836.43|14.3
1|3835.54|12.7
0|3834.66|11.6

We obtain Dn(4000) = 1.53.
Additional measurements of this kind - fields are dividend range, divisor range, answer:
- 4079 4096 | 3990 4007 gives 1.14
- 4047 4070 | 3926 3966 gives 1.75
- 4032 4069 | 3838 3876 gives 1.42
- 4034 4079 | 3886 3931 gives 1.44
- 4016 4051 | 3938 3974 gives 1.66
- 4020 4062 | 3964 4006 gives 1.30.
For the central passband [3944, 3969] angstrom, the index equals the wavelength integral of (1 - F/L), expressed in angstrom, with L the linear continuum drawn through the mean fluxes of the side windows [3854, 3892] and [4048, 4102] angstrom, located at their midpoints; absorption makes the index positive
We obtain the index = 4.70 angstrom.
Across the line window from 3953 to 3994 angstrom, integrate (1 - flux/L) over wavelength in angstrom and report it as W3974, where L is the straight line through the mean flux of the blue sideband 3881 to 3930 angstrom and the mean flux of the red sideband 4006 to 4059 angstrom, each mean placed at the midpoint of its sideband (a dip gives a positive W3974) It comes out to 7.1 angstrom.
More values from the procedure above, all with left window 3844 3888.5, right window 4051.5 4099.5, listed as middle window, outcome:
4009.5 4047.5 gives -2.0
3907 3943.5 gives 9.2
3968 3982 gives 4.4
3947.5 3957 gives 0.3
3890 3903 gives 0.2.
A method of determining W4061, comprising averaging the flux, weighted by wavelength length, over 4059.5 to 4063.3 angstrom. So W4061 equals 29.5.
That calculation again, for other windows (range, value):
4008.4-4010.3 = 29.6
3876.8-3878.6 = 19.8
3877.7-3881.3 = 22.5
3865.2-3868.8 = 24.9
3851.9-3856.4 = 23.6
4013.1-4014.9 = 29.8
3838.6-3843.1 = 16.7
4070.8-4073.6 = 27.1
